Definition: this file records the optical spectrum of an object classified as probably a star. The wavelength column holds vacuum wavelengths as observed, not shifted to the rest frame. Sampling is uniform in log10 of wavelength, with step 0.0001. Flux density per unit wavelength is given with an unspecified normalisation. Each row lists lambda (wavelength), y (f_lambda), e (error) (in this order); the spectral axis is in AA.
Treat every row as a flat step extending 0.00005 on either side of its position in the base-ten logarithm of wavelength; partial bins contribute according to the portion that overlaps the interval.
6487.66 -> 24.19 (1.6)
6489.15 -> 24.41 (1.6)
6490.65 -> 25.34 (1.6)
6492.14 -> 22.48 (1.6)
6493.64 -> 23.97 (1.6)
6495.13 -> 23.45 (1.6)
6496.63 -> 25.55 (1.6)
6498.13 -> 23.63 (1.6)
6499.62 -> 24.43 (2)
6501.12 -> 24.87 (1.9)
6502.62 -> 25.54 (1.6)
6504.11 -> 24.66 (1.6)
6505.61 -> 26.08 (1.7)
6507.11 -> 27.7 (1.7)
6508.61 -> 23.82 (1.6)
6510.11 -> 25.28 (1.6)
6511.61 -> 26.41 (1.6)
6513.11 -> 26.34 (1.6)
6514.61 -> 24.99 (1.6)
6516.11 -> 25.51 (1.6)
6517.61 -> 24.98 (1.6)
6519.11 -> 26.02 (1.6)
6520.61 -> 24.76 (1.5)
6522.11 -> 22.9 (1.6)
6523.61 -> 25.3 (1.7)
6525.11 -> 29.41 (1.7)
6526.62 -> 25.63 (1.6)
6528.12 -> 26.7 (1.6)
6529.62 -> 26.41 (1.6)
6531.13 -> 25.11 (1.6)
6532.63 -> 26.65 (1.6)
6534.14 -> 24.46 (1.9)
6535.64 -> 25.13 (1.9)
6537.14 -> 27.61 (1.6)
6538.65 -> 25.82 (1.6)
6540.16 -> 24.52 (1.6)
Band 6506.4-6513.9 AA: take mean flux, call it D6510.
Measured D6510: 25.9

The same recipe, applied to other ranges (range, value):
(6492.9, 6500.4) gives 24.2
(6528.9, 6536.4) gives 25.6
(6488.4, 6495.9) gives 23.9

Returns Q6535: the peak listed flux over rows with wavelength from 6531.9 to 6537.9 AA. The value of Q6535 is 27.61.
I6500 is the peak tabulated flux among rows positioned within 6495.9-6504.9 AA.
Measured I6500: 25.55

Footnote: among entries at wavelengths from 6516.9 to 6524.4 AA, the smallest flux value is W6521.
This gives 22.9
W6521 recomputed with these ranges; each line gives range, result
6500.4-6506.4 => 24.66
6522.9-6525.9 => 25.3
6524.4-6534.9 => 24.46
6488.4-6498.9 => 22.48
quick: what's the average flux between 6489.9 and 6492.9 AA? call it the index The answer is 23.9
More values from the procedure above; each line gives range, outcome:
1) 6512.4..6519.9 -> 25.6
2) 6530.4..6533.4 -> 25.9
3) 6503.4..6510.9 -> 25.5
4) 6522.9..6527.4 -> 26.8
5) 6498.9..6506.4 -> 25.1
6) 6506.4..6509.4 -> 25.7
